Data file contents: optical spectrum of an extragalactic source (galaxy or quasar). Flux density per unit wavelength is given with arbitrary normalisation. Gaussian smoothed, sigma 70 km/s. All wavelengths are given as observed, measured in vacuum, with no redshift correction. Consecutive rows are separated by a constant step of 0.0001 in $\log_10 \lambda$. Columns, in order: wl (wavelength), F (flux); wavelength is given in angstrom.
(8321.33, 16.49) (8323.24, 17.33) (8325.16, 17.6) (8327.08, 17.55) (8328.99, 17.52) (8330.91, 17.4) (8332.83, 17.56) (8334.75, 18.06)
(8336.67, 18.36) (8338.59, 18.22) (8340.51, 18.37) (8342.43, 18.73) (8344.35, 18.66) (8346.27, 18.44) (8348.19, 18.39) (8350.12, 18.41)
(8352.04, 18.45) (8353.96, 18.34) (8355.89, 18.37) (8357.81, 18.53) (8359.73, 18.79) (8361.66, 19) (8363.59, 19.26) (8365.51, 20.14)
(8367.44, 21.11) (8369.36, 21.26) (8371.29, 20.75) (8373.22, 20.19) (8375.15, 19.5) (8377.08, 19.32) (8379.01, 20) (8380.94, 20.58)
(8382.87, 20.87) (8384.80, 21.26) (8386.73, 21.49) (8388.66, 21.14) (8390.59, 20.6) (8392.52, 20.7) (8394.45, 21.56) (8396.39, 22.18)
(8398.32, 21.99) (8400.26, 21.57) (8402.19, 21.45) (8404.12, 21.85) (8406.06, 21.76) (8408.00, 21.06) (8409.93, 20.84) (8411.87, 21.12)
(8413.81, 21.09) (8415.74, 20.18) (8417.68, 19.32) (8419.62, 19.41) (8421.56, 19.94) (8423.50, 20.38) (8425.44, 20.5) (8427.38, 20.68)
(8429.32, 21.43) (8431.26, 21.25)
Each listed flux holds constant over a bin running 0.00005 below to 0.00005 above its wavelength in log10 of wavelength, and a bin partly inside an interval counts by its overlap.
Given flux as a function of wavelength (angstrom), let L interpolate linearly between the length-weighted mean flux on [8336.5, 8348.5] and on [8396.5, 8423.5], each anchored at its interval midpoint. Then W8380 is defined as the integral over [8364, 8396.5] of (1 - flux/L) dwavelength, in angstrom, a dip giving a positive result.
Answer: -1.38 angstrom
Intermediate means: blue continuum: 18.5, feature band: 20.7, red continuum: 20.9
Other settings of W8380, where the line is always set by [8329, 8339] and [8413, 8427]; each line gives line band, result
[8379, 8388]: -0.8 angstrom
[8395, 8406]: -1.2 angstrom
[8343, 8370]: -0.9 angstrom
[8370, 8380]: -0.6 angstrom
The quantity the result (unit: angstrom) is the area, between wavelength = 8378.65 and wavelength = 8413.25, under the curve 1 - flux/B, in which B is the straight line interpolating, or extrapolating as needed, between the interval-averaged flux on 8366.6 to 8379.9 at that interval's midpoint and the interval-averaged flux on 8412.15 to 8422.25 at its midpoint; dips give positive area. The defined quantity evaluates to -1.83 angstrom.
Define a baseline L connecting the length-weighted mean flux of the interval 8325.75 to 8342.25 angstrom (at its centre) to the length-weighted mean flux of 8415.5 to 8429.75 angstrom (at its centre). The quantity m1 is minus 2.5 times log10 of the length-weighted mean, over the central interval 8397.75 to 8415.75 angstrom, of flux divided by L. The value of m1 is -0.08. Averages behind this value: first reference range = 17.9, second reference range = 20.2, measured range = 21.3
